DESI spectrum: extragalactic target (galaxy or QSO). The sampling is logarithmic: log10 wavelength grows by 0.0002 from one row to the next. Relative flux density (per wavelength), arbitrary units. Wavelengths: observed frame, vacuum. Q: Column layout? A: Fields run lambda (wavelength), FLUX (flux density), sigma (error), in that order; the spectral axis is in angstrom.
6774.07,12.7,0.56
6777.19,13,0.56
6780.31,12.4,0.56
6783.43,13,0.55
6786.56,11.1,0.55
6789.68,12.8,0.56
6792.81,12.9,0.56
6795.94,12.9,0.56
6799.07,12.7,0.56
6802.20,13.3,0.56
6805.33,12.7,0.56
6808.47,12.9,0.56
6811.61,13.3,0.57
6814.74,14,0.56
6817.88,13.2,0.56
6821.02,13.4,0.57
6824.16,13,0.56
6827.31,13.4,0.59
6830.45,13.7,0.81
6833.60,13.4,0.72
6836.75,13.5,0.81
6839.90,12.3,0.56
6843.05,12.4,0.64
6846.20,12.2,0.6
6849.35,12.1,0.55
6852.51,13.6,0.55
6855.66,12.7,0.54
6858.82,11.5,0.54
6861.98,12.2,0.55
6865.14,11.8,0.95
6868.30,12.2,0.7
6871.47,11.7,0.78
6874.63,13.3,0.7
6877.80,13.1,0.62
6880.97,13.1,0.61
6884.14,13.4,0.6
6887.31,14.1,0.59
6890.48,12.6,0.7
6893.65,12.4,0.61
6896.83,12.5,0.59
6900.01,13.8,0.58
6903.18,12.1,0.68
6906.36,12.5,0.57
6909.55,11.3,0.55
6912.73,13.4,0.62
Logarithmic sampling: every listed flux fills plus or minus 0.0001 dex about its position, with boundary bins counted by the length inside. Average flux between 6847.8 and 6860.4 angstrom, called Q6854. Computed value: 12.5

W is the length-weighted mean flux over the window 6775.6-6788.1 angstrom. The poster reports 12.4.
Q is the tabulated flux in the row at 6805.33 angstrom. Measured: 12.7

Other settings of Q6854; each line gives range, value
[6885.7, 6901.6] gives 13.1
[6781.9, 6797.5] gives 12.5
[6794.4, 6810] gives 12.9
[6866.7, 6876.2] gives 12.4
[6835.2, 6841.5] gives 12.9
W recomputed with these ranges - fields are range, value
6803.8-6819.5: 13.2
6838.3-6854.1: 12.5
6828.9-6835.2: 13.5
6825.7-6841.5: 13.3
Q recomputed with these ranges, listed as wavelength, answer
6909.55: 11.3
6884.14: 13.4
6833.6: 13.4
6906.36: 12.5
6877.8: 13.1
